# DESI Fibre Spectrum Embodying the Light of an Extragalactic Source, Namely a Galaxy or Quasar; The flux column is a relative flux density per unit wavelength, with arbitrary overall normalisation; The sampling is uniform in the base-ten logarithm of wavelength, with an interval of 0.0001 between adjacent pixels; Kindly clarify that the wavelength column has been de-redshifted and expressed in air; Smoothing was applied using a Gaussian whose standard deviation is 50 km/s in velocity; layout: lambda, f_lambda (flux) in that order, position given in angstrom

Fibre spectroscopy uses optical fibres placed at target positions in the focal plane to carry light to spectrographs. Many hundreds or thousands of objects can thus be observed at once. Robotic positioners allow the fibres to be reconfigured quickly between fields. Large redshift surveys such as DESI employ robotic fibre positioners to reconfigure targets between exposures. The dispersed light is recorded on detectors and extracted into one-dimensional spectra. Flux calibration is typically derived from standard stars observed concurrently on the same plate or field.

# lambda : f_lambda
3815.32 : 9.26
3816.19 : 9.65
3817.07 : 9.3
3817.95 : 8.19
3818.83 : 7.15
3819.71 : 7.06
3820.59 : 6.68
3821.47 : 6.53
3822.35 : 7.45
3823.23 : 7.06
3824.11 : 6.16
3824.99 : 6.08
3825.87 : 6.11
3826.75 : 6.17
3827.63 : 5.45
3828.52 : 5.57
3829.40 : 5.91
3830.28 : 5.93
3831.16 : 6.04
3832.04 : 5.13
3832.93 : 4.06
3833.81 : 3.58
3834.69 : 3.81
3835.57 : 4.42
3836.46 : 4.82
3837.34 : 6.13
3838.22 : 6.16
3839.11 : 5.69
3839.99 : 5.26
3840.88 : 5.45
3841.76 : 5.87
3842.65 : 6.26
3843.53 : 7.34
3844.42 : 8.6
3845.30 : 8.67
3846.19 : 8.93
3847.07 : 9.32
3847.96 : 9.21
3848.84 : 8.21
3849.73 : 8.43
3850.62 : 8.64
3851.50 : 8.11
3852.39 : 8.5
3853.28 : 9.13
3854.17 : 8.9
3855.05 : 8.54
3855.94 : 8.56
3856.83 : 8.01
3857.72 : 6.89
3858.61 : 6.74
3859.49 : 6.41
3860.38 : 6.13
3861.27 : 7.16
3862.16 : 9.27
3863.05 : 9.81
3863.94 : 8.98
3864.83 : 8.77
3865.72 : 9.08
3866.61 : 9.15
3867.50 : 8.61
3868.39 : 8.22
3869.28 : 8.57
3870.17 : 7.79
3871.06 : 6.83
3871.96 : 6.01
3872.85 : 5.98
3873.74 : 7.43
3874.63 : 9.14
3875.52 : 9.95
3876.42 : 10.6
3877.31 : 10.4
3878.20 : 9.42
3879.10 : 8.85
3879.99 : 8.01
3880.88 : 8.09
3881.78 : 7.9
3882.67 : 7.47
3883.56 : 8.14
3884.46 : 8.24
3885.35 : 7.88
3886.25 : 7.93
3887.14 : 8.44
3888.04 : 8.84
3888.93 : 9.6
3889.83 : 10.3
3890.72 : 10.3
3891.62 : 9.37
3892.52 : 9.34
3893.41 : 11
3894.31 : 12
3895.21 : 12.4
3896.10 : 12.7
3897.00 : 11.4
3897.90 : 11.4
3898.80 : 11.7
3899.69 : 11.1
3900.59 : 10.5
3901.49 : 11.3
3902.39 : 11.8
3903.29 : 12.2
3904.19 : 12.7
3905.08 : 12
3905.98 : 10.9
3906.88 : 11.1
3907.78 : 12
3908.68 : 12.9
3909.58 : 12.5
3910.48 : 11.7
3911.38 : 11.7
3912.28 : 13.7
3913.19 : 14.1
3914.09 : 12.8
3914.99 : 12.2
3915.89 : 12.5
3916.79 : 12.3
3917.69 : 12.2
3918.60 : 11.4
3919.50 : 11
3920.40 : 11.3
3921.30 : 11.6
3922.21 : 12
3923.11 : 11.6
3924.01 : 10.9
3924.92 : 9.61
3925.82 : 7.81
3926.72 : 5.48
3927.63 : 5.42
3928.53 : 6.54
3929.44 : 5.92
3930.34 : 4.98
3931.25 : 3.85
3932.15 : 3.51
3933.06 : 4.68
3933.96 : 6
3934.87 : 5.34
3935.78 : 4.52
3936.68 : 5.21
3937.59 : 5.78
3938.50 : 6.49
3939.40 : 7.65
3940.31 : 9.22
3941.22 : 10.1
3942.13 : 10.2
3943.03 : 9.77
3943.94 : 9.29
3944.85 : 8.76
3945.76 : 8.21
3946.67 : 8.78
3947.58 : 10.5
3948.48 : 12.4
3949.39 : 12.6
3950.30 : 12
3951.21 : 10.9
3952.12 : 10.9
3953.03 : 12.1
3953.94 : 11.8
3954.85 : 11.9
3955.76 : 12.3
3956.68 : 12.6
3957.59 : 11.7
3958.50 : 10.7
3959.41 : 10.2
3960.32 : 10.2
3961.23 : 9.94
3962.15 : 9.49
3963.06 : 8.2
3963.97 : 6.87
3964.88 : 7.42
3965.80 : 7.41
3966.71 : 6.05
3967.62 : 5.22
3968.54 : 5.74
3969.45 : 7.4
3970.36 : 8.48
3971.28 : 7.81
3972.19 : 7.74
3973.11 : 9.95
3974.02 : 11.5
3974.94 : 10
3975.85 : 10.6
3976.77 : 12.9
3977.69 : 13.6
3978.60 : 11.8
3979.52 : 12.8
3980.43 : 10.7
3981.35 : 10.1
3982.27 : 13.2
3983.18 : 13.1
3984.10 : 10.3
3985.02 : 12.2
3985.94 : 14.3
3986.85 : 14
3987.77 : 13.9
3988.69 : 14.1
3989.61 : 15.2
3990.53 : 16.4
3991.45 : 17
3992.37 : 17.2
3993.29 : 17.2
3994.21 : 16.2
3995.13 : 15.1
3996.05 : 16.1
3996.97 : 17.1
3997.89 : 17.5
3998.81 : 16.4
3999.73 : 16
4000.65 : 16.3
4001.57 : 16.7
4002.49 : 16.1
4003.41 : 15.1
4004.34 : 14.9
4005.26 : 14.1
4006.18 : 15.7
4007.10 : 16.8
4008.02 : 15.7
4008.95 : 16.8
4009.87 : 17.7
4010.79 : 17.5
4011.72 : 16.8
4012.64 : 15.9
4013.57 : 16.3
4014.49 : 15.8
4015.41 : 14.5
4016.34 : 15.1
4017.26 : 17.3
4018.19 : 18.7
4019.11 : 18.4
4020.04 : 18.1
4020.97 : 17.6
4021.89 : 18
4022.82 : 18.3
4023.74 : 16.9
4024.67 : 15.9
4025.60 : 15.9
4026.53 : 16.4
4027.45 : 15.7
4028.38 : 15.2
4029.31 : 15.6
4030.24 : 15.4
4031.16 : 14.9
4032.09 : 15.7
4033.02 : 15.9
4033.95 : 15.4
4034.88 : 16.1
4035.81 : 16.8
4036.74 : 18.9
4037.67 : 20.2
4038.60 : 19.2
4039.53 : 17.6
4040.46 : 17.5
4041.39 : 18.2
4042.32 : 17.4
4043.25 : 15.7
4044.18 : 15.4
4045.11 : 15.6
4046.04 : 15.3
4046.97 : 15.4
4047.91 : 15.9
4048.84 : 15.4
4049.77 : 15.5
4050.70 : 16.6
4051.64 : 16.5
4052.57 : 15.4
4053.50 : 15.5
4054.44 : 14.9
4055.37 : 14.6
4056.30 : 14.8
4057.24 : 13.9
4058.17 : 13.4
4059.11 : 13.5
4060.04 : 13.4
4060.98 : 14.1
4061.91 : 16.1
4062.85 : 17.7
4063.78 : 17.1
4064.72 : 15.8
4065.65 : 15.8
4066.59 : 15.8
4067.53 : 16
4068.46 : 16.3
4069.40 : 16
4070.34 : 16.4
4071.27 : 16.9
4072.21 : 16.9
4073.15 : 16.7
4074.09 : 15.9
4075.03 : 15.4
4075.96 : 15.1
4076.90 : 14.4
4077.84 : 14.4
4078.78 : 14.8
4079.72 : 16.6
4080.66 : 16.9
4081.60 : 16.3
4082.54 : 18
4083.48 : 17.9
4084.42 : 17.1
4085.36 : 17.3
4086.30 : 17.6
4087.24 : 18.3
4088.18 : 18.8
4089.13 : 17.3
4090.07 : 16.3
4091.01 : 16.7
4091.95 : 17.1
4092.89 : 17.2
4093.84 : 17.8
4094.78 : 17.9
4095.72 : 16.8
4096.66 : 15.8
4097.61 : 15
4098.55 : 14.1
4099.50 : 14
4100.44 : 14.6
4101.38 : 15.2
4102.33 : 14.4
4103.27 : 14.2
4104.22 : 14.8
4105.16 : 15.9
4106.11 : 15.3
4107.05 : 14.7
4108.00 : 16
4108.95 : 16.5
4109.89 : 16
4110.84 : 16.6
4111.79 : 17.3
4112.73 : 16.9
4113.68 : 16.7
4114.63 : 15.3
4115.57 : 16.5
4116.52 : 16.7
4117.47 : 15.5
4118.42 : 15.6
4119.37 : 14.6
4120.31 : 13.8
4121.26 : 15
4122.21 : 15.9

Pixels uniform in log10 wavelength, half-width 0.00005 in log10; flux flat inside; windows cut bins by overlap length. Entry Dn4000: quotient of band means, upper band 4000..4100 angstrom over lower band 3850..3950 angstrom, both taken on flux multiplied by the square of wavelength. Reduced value 1.89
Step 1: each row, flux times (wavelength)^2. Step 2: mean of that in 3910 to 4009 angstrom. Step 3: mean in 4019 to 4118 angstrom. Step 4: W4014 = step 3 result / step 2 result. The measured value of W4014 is 1.53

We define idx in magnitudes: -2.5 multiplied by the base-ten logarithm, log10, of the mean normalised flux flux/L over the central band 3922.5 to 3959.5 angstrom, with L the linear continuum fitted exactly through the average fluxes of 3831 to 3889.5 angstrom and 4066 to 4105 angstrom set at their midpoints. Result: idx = 0.231 mag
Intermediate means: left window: 7.69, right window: 16.2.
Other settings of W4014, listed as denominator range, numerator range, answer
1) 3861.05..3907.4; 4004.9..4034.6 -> 1.83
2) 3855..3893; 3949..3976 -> 1.20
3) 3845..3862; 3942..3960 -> 1.41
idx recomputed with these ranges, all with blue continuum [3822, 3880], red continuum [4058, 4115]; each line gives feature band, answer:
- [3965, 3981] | 0.262 mag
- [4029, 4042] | -0.195 mag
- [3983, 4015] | -0.216 mag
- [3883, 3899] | -0.132 mag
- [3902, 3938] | 0.017 mag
